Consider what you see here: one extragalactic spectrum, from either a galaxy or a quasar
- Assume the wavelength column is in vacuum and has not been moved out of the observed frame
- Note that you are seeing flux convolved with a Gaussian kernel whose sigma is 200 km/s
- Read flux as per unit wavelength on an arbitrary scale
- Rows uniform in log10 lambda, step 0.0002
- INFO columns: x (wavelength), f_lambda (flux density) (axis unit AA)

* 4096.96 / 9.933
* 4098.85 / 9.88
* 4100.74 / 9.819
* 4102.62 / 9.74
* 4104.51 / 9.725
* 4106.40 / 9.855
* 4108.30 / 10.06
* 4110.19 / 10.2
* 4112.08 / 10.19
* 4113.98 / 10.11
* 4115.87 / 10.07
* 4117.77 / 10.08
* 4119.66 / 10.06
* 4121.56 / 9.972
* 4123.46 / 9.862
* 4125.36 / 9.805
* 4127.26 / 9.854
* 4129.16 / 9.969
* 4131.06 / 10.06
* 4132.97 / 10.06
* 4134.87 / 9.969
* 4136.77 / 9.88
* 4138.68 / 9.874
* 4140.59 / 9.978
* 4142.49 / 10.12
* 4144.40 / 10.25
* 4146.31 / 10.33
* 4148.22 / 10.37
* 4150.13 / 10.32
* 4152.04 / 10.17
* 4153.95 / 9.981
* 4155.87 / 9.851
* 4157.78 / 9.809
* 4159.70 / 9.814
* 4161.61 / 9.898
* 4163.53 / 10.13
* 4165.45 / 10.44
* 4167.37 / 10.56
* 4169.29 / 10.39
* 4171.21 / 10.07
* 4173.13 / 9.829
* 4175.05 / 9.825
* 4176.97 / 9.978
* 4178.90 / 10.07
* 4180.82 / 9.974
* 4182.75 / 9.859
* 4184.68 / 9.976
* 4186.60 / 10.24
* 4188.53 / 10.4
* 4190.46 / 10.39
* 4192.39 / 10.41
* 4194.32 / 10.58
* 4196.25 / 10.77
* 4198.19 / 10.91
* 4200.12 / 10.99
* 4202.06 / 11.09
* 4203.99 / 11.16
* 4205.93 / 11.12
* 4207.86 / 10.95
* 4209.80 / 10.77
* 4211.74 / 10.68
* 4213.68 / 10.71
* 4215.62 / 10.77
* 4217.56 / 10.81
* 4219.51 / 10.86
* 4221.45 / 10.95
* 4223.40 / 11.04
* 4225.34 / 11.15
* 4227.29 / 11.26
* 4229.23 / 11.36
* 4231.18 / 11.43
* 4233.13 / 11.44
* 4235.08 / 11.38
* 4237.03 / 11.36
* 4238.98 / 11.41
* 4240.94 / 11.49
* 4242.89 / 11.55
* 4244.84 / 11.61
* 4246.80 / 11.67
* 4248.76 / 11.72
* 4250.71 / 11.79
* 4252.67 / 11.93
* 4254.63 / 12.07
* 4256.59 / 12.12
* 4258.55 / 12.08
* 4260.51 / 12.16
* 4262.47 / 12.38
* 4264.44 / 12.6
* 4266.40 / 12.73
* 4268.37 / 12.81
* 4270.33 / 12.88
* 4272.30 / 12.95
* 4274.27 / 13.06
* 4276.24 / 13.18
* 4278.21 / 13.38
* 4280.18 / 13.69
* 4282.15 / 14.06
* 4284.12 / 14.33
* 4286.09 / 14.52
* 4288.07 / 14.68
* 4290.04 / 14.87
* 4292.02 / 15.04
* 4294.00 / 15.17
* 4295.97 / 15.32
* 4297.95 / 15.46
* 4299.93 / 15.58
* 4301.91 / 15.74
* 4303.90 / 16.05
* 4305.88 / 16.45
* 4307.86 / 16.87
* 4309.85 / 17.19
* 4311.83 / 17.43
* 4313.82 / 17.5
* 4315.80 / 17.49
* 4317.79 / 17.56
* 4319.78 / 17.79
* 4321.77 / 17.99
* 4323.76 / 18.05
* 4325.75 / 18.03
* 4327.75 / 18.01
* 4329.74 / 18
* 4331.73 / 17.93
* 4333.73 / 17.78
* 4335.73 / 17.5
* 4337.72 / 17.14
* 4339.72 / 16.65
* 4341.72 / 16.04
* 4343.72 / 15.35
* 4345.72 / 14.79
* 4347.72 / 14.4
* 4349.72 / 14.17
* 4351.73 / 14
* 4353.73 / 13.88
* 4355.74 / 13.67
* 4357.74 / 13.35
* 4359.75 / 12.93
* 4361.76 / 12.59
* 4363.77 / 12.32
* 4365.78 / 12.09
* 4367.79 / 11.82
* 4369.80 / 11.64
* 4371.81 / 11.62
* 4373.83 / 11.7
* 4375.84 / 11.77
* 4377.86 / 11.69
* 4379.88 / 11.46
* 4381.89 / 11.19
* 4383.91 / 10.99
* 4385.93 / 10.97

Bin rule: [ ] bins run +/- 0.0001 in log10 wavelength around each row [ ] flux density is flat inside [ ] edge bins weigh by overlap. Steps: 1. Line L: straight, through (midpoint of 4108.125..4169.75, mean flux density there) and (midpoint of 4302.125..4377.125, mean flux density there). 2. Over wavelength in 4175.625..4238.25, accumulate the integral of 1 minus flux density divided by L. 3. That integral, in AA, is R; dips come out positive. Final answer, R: 5.8 AA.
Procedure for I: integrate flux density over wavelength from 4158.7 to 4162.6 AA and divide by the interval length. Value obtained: 9.85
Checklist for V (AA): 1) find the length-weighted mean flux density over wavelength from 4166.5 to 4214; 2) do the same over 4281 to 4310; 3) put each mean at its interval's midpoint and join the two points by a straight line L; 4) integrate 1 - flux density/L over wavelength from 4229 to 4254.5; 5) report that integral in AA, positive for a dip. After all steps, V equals 2.5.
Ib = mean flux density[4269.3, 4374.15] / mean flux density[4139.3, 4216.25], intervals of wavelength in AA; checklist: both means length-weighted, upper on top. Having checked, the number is 1.5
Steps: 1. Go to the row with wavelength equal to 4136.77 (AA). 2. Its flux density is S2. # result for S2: 9.88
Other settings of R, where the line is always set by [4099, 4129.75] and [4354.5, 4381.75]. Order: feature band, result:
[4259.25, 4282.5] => -3.3 AA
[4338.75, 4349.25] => -3.0 AA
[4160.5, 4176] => 0.4 AA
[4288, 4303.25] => -4.9 AA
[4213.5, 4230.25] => -0.2 AA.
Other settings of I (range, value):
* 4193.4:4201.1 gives 10.8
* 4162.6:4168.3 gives 10.4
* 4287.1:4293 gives 14.9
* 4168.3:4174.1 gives 10.1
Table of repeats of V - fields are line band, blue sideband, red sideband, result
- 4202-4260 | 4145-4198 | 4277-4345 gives 6.5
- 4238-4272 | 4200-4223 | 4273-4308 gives 2.5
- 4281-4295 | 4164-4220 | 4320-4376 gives -1.5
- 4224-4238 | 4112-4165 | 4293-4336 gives 2.4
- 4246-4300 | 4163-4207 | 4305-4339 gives 6.1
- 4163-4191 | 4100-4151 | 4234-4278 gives 1.9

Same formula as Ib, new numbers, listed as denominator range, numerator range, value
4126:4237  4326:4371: 1.42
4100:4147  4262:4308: 1.43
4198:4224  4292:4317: 1.49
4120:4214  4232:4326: 1.38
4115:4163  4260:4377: 1.48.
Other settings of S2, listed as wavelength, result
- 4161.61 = 9.898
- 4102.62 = 9.74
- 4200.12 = 10.99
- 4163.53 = 10.13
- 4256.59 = 12.12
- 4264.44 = 12.6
